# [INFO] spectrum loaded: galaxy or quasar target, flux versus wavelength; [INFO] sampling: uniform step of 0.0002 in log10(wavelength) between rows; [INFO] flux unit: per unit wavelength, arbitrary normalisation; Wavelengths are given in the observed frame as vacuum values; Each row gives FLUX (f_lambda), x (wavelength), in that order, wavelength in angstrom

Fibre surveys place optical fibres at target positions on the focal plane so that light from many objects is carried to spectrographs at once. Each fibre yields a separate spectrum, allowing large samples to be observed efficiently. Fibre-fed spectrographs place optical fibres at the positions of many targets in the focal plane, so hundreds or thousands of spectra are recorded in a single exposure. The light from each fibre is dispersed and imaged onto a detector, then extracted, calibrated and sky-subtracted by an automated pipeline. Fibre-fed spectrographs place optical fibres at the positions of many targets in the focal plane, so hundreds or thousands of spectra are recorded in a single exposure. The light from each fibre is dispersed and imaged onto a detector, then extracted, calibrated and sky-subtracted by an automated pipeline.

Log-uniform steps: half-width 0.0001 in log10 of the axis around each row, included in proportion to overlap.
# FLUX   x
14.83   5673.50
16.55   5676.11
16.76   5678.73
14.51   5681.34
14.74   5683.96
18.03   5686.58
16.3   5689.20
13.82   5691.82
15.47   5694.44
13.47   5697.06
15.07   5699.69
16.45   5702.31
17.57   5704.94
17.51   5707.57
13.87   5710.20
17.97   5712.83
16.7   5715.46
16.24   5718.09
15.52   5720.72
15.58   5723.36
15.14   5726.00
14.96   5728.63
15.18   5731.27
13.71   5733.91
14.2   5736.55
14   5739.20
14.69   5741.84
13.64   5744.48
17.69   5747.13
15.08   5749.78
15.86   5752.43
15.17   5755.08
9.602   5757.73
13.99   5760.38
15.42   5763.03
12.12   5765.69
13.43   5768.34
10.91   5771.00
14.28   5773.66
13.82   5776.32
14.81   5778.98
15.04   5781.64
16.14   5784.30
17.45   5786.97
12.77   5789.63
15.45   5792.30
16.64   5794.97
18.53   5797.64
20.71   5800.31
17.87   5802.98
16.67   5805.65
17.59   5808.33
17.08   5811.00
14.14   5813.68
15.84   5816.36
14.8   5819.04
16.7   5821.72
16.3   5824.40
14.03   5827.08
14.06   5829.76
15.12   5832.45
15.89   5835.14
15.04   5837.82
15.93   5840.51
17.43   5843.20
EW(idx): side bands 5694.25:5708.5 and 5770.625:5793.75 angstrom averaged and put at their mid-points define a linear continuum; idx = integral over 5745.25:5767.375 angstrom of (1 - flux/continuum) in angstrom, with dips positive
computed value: 1.1 angstrom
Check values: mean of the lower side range 15.9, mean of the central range 14.3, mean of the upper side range 14.7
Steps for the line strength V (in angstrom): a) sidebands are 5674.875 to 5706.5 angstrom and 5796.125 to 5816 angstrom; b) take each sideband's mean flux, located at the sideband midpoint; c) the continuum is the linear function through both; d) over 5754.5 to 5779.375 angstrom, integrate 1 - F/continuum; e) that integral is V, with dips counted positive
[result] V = 5.3 angstrom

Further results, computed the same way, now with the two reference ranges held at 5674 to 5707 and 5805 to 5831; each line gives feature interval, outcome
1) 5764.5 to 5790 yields 2.6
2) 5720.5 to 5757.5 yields 2.1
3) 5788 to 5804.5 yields -1.4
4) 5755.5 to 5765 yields 1.6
